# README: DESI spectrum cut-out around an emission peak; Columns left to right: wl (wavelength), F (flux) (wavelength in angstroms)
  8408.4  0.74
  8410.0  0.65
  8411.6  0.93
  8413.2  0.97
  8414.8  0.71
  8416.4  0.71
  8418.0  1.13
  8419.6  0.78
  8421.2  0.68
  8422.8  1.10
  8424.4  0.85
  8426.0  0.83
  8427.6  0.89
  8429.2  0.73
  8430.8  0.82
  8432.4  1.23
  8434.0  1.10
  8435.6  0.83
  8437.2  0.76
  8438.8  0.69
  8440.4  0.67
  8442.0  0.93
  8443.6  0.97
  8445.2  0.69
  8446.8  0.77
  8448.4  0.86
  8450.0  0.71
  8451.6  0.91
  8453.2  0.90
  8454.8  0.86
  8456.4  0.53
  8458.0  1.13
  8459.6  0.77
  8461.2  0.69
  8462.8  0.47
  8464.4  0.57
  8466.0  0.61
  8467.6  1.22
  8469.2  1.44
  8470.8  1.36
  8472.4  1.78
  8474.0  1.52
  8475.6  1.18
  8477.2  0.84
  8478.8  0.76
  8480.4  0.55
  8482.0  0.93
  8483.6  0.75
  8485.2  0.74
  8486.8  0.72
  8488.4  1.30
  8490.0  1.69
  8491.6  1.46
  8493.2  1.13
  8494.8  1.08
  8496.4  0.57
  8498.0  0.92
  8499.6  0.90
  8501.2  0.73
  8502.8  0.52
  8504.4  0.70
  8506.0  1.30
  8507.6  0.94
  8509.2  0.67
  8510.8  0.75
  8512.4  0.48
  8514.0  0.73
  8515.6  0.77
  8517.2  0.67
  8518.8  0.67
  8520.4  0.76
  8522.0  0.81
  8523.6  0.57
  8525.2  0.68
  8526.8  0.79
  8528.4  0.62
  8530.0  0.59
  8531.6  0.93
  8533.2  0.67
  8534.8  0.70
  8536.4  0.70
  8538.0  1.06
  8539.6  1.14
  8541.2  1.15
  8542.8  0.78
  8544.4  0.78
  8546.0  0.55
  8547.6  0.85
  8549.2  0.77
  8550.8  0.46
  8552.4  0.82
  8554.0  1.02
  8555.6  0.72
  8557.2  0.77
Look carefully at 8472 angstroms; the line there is [S II] 6716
